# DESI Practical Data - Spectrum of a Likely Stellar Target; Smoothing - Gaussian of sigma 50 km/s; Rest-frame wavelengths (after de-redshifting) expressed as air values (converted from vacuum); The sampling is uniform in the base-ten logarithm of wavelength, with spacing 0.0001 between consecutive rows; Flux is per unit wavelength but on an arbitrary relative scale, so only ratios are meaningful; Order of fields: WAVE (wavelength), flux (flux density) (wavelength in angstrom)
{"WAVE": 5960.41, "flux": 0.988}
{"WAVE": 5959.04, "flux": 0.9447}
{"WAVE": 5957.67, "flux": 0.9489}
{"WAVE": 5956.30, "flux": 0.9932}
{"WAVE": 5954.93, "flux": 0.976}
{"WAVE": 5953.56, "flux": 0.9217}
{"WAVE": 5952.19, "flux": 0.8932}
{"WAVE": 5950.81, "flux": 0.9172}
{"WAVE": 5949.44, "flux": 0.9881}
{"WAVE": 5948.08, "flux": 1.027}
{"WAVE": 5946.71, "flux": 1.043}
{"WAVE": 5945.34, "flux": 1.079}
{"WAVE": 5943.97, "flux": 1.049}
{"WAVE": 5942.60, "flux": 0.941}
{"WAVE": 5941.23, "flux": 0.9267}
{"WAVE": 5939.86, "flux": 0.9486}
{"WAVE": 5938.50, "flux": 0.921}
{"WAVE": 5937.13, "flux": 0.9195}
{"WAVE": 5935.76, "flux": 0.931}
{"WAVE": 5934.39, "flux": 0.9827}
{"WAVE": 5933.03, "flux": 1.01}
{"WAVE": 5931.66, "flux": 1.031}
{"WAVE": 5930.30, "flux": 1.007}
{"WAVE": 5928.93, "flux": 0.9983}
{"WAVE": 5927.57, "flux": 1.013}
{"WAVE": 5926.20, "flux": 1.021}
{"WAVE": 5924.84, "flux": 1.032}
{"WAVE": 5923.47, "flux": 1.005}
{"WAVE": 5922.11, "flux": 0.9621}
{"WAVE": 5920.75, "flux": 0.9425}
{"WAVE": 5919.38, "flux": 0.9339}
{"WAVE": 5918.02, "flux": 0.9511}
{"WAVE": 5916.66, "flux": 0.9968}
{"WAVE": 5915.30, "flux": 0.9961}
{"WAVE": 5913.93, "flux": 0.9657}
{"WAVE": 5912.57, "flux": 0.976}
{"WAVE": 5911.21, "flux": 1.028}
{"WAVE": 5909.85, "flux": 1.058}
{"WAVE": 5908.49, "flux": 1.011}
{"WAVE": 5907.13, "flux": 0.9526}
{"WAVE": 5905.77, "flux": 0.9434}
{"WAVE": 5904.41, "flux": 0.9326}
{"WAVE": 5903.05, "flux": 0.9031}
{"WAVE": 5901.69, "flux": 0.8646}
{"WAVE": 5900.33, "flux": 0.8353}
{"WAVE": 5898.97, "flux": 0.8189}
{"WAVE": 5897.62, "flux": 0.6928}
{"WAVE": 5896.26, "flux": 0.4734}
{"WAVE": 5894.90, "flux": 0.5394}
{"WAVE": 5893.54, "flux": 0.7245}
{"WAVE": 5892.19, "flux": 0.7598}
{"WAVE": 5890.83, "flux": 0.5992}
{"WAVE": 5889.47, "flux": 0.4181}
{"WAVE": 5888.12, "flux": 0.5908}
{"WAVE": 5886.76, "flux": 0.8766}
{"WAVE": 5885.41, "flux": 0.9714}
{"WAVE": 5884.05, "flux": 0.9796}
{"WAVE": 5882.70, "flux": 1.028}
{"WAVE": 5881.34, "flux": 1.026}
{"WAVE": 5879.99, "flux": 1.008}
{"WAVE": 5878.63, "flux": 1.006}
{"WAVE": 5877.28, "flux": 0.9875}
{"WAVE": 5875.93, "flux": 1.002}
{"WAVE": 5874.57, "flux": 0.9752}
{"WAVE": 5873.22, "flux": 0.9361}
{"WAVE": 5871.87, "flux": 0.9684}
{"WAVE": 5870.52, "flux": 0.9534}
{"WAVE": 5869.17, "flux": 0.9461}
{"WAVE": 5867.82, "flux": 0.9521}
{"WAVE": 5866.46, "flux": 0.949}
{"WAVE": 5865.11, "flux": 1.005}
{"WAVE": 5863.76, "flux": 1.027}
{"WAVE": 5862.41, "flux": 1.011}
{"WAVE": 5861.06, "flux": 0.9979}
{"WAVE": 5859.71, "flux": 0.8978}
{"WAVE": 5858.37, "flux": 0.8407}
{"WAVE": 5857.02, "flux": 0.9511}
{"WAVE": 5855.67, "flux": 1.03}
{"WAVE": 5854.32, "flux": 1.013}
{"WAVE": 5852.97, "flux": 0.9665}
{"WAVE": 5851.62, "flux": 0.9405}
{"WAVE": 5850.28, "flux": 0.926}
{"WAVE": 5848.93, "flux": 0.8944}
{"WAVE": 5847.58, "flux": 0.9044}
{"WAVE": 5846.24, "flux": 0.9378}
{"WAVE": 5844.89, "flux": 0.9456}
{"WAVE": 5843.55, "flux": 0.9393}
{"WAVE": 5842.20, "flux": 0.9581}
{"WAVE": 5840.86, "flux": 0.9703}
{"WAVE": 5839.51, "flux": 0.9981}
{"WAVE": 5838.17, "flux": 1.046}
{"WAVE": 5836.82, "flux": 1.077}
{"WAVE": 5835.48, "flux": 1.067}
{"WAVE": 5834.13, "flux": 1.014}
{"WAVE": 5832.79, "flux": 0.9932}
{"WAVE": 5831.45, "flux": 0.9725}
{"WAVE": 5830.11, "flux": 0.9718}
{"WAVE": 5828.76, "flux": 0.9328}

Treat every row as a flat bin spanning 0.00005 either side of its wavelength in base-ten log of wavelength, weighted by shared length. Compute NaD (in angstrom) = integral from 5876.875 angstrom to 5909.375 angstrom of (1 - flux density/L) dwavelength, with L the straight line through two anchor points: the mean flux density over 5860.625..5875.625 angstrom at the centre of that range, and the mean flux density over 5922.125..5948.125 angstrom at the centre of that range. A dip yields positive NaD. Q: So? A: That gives 5.0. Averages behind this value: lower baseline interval 0.975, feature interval 0.831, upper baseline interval 0.992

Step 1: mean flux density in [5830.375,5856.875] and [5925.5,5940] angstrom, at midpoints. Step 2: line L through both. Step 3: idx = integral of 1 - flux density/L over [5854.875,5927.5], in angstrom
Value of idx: 5.1 angstrom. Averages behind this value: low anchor 0.978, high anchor 0.982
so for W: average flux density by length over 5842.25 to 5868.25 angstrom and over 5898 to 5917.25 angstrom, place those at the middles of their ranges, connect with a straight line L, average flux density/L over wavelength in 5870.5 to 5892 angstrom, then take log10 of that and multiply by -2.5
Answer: 0.07 mag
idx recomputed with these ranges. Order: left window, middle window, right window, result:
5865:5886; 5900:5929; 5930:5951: 0.4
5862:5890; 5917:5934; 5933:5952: -0.5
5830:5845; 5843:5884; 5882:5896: -4.9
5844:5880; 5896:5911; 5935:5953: 1.3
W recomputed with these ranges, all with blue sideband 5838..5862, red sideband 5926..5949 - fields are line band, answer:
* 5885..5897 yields 0.427 mag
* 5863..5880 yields -0.017 mag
